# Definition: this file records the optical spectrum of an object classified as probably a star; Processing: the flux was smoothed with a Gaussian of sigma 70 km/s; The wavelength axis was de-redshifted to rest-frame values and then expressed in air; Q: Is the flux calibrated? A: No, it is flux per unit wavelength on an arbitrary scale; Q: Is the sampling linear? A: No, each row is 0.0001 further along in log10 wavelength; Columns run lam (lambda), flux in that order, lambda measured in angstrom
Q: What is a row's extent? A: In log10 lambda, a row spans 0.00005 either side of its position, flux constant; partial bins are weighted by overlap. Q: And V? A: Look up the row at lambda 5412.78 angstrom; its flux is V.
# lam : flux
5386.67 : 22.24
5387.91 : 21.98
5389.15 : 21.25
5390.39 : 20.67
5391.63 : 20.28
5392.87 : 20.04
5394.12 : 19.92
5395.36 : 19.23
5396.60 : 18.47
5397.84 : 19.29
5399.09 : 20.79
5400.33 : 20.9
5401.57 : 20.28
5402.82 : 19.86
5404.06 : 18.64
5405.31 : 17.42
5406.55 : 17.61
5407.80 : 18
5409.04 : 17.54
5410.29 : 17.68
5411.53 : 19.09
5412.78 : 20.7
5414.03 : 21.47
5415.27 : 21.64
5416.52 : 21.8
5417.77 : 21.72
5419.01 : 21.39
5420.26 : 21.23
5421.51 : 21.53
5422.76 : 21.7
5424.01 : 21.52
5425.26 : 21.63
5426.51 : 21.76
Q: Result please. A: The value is 20.7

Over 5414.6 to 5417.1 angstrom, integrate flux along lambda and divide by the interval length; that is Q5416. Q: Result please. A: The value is 21.7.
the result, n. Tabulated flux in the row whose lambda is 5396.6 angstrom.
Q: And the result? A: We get 18.47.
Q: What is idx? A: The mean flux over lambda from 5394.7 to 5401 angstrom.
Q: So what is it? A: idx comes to 19.8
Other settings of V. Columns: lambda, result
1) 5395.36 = 19.23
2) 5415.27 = 21.64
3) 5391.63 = 20.28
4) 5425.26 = 21.63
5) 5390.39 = 20.67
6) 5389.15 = 21.25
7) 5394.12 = 19.92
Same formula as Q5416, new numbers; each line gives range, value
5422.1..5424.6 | 21.6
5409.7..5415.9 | 20.1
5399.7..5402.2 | 20.6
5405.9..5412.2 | 18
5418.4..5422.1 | 21.4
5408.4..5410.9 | 17.6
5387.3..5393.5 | 20.8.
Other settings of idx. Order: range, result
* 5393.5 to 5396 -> 19.6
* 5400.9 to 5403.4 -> 20.1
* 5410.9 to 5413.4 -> 19.9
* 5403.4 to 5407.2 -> 17.9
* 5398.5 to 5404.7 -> 20.1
